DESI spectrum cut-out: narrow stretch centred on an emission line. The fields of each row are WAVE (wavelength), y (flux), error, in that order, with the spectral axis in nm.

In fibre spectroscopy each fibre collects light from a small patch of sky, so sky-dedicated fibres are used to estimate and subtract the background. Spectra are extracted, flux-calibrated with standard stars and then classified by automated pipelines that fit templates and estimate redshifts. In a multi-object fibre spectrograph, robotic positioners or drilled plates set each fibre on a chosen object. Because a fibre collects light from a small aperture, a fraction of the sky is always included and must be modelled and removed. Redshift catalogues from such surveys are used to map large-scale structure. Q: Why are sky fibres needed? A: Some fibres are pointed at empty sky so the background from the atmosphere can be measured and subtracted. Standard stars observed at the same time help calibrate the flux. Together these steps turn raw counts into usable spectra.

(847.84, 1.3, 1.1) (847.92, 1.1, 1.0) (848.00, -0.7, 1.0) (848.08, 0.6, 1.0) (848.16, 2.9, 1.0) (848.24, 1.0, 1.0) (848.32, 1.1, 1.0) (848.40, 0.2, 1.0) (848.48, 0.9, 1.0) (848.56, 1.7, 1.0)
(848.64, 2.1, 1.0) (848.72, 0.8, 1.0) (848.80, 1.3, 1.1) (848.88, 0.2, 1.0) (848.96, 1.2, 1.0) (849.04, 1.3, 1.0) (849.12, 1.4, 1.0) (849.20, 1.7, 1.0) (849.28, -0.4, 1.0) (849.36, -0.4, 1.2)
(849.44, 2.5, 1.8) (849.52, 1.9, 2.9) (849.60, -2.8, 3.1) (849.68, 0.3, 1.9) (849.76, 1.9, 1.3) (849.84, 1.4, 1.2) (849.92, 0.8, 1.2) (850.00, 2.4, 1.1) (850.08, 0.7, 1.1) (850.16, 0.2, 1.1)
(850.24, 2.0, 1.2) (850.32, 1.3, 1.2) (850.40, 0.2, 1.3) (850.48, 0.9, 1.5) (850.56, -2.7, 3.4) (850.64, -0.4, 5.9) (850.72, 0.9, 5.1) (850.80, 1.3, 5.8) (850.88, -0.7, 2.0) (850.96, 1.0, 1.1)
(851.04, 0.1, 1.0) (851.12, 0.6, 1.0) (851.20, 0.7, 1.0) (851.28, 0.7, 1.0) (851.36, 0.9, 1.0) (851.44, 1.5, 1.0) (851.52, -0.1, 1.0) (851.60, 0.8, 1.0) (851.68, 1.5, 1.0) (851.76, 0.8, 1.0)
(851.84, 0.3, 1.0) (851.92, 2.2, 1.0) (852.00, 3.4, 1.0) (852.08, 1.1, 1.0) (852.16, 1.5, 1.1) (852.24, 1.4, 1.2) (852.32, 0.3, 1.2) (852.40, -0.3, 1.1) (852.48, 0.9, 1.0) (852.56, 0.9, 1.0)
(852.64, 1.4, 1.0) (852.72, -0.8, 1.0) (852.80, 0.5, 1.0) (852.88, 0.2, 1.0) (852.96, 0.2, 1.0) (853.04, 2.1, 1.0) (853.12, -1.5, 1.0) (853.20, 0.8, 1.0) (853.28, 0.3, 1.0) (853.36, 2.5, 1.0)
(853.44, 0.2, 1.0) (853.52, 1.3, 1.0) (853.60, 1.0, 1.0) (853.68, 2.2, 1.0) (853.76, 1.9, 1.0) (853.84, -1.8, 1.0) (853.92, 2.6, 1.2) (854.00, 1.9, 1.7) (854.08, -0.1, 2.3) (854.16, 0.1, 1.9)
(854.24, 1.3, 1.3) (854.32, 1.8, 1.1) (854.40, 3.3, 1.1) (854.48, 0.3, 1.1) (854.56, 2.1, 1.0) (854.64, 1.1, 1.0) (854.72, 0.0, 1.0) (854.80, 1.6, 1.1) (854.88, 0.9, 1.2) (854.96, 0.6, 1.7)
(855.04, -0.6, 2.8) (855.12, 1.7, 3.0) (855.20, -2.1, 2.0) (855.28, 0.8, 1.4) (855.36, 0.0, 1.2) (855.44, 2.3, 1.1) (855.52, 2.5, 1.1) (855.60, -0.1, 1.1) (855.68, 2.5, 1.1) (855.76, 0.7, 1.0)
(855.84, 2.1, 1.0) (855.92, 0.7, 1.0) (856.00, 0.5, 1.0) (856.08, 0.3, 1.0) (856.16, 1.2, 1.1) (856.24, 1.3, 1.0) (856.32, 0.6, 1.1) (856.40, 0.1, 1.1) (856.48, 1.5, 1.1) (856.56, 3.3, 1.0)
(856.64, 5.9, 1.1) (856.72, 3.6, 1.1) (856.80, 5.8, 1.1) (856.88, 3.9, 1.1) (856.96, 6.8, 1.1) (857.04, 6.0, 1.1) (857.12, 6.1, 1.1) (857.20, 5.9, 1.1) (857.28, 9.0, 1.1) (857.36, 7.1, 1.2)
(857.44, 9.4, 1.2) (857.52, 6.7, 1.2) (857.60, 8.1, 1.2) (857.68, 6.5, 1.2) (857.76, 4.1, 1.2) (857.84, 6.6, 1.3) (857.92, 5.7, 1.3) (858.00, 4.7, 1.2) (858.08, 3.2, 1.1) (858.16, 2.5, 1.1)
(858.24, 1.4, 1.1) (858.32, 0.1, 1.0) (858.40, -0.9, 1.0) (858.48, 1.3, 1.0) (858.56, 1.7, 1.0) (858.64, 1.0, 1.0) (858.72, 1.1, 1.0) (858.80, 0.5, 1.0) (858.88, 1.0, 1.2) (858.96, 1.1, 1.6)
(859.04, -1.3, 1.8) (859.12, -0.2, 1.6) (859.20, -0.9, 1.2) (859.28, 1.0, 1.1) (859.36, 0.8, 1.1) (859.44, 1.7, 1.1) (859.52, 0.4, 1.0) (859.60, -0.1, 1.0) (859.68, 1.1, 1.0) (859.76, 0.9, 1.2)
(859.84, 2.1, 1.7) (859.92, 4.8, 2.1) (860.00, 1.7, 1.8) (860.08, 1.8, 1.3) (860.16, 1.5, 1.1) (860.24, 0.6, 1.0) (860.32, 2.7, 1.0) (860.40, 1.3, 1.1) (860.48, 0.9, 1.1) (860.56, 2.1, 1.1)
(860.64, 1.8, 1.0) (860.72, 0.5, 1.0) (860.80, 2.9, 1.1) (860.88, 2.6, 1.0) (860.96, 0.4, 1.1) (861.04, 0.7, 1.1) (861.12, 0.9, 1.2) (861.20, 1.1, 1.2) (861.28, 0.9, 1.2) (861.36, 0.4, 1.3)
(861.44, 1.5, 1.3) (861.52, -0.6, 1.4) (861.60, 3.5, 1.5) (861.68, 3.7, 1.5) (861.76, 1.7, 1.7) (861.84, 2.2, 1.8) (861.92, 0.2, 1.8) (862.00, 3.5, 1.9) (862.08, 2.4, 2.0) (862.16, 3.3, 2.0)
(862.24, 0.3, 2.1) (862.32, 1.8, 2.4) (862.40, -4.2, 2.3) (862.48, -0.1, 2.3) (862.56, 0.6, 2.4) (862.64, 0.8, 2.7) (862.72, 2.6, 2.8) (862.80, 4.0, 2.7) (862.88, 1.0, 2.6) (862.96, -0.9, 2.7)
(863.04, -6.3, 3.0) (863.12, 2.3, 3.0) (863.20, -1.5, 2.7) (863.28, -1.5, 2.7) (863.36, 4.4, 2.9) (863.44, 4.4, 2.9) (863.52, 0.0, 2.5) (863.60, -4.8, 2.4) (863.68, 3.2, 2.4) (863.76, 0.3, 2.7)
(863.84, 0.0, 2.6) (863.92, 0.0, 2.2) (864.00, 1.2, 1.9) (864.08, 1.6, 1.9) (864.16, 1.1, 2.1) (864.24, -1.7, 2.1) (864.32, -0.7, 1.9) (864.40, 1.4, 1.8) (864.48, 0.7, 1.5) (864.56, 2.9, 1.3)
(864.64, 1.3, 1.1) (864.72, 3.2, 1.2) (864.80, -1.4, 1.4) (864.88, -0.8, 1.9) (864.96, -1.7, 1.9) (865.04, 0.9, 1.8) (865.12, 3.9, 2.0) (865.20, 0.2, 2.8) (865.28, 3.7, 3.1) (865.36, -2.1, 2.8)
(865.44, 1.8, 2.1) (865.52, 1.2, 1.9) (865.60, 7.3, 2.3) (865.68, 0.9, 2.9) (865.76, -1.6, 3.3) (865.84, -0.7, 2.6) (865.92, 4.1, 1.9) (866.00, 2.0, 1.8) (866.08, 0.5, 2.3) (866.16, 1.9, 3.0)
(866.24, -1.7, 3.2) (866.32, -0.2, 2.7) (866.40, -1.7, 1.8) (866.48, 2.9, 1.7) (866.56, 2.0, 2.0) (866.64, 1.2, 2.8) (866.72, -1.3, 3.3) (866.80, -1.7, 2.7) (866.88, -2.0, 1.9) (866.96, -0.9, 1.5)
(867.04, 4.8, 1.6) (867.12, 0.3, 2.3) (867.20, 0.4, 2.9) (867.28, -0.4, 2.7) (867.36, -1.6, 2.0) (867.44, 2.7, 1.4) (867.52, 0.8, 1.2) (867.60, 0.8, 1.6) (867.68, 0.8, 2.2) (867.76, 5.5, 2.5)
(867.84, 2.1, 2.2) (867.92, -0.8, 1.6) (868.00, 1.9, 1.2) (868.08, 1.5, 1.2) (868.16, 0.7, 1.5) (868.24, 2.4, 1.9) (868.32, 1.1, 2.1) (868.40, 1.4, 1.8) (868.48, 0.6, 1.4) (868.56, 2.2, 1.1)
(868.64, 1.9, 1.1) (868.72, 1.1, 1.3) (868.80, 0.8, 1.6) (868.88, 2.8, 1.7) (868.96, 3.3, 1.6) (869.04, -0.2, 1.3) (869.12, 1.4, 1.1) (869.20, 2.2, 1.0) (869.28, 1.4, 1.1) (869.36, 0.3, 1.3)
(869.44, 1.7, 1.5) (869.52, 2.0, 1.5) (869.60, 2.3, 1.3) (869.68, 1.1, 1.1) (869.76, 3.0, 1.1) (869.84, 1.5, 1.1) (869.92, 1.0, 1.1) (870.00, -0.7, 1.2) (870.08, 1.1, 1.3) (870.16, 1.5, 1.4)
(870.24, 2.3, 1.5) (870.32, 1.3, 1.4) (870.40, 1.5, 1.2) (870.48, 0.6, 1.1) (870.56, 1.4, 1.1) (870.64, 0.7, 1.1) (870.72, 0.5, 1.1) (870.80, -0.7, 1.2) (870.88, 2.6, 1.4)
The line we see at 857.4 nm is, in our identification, [O II]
